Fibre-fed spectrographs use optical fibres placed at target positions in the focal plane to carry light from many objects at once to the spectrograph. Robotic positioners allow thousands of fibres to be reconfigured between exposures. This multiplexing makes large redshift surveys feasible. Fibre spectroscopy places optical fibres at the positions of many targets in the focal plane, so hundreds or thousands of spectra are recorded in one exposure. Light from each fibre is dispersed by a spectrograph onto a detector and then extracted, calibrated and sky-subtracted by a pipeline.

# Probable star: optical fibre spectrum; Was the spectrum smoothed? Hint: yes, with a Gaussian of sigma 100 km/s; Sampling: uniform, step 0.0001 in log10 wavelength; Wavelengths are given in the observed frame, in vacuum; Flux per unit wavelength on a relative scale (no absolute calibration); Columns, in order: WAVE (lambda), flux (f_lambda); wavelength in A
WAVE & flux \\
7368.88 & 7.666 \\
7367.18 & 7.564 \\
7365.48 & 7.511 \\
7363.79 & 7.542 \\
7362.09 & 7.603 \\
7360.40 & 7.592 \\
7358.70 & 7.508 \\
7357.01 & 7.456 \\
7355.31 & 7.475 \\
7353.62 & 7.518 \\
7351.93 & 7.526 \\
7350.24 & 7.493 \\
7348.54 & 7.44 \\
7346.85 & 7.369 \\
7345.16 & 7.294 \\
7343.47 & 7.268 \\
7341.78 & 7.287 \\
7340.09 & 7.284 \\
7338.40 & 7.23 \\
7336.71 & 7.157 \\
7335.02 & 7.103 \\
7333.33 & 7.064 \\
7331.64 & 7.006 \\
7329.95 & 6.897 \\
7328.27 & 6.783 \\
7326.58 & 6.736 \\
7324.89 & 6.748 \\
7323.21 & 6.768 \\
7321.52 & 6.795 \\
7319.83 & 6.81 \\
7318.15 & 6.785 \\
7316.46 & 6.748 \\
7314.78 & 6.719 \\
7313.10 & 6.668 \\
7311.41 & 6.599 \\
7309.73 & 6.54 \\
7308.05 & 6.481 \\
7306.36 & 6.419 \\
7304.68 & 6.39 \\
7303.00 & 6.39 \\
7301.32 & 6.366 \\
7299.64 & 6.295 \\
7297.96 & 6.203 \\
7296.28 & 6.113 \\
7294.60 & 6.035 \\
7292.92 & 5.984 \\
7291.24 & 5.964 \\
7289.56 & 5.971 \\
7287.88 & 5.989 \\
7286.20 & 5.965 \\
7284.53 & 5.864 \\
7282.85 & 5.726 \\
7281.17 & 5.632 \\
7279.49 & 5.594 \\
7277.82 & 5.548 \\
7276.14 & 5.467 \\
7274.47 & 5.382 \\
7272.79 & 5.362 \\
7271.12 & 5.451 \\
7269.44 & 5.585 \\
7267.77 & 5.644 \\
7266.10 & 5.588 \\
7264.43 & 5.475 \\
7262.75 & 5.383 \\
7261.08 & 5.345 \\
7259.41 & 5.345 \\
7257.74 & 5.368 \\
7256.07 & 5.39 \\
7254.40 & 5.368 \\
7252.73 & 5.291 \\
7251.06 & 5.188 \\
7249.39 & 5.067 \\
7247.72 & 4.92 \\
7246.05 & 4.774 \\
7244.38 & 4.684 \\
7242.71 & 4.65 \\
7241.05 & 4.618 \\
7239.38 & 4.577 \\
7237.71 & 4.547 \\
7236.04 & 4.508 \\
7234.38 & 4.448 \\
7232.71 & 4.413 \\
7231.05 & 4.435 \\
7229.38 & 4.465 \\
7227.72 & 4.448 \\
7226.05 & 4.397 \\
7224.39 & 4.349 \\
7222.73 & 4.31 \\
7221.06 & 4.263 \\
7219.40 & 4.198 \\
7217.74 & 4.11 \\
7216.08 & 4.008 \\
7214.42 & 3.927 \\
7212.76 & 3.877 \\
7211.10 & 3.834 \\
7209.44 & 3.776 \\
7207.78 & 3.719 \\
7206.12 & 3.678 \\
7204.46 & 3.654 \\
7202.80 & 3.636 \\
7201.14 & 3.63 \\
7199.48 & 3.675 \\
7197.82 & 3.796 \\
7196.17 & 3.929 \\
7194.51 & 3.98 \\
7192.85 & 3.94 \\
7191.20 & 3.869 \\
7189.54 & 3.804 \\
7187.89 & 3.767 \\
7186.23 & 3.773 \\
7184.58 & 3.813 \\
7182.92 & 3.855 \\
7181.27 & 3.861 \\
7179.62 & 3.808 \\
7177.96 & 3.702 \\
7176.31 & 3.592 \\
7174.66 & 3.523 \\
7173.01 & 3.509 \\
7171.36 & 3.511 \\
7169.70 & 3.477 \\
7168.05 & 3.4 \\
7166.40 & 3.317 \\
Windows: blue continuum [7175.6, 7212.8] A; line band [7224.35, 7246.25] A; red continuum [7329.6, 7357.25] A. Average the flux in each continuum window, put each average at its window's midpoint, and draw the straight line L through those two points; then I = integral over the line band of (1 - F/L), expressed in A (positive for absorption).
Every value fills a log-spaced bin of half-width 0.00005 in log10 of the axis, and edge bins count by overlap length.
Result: 1.03 A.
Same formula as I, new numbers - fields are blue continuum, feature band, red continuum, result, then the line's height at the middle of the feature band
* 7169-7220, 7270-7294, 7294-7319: 0.7 A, 5.87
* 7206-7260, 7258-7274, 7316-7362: -0.3 A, 5.34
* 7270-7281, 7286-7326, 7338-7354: -0.8 A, 6.3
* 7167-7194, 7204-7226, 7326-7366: 2.3 A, 4.45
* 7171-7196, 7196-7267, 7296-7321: 5.0 A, 4.82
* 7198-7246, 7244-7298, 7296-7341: -0.7 A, 5.47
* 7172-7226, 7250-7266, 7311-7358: -0.3 A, 5.26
